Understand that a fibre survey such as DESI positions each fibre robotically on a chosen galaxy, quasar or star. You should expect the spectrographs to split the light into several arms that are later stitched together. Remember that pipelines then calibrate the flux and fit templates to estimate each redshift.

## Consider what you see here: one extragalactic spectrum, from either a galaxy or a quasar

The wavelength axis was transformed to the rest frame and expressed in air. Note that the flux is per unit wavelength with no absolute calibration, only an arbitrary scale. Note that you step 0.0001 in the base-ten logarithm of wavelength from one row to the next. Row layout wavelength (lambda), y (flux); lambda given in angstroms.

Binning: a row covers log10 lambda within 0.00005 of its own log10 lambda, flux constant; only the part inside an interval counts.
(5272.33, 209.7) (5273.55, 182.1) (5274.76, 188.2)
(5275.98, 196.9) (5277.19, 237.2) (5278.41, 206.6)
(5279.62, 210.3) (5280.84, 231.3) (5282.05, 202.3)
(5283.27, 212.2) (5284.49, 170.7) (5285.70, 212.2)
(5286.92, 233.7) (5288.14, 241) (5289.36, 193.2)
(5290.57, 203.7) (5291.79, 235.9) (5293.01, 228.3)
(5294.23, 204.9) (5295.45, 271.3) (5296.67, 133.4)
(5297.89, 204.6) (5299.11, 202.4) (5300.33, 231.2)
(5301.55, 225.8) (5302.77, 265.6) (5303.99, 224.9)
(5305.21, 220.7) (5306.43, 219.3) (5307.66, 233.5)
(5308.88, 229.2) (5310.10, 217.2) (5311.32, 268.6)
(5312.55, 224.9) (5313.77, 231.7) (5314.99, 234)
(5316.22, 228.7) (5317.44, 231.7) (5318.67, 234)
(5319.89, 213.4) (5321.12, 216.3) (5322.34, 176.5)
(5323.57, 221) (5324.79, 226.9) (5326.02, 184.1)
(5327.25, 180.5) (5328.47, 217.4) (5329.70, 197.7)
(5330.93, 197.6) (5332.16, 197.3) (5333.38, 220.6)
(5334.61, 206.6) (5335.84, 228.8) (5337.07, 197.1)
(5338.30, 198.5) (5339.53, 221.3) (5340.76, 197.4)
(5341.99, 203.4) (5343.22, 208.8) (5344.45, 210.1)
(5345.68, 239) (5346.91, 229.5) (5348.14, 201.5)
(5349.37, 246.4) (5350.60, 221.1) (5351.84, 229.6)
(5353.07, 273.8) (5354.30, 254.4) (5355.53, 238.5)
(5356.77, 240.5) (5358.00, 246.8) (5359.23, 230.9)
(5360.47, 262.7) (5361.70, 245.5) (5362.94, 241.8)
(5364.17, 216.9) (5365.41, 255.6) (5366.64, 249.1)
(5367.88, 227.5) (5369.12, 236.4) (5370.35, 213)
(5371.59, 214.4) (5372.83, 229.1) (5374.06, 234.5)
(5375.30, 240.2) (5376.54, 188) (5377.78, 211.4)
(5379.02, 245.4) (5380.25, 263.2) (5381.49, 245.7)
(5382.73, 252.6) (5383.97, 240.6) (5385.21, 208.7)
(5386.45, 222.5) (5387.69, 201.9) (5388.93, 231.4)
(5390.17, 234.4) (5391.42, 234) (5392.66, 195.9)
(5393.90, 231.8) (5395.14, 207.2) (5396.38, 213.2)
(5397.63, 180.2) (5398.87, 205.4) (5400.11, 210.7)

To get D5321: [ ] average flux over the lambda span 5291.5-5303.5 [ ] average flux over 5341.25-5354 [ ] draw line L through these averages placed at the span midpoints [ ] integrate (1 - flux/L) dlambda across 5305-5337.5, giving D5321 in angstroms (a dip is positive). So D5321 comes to 0.9 angstroms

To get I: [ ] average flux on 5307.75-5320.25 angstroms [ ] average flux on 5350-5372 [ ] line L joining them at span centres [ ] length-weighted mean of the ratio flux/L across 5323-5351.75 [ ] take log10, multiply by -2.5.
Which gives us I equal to 0.12 mag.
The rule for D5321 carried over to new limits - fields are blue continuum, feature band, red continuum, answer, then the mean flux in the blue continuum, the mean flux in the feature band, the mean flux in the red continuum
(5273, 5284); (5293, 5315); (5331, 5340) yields -1.7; 207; 225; 209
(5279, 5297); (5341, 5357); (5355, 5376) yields 0.1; 214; 230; 236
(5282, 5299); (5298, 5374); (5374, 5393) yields -1.8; 210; 224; 228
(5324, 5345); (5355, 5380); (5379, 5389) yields -1.0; 206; 234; 234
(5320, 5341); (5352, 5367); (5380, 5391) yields -1.8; 205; 246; 232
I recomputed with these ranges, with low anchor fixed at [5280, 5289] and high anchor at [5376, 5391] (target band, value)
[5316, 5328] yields 0.044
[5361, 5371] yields -0.045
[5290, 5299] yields 0.022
